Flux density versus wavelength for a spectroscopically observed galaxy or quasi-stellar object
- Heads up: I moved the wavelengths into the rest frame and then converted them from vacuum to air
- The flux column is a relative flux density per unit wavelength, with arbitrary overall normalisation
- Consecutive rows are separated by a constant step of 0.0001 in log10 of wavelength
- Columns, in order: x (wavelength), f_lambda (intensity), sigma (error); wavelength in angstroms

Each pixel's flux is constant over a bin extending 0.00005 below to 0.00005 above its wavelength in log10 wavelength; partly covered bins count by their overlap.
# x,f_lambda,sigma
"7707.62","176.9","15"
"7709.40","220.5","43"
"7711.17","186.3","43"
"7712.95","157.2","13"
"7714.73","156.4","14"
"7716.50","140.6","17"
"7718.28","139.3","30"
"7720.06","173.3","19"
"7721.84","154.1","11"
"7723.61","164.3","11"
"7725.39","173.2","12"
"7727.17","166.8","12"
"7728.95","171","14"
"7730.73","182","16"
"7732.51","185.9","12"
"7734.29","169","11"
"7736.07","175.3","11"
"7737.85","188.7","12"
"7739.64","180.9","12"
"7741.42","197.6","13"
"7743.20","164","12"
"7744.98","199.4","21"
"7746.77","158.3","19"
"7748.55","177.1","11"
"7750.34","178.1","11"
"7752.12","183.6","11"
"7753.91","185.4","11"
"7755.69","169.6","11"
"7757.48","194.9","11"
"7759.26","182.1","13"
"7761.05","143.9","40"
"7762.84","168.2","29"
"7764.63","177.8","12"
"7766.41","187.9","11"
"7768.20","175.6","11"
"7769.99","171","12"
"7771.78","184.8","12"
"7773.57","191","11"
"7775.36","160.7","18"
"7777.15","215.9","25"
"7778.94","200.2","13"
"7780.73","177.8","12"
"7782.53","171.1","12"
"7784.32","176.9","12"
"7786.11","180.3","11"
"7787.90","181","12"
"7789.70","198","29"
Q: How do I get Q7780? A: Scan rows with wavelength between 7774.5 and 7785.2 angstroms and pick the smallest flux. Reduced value 160.7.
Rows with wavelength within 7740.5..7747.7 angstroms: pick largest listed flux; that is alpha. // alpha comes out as 199.4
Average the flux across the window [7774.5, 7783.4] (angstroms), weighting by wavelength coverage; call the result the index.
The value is 185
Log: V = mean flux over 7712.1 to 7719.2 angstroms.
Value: 148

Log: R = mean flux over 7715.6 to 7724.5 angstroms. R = 154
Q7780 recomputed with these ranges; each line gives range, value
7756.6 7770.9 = 143.9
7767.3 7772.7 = 171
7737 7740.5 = 180.9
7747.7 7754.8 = 177.1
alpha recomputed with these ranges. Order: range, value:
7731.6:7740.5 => 188.7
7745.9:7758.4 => 194.9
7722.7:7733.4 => 185.9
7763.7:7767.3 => 187.9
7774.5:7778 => 215.9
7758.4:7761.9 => 182.1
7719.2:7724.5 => 173.3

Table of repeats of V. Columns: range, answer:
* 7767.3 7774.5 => 180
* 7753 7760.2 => 183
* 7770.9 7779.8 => 191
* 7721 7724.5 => 160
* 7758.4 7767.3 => 172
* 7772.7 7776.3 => 176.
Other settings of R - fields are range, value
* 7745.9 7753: 174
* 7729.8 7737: 178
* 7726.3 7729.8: 169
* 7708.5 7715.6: 180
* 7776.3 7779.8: 208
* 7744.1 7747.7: 179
